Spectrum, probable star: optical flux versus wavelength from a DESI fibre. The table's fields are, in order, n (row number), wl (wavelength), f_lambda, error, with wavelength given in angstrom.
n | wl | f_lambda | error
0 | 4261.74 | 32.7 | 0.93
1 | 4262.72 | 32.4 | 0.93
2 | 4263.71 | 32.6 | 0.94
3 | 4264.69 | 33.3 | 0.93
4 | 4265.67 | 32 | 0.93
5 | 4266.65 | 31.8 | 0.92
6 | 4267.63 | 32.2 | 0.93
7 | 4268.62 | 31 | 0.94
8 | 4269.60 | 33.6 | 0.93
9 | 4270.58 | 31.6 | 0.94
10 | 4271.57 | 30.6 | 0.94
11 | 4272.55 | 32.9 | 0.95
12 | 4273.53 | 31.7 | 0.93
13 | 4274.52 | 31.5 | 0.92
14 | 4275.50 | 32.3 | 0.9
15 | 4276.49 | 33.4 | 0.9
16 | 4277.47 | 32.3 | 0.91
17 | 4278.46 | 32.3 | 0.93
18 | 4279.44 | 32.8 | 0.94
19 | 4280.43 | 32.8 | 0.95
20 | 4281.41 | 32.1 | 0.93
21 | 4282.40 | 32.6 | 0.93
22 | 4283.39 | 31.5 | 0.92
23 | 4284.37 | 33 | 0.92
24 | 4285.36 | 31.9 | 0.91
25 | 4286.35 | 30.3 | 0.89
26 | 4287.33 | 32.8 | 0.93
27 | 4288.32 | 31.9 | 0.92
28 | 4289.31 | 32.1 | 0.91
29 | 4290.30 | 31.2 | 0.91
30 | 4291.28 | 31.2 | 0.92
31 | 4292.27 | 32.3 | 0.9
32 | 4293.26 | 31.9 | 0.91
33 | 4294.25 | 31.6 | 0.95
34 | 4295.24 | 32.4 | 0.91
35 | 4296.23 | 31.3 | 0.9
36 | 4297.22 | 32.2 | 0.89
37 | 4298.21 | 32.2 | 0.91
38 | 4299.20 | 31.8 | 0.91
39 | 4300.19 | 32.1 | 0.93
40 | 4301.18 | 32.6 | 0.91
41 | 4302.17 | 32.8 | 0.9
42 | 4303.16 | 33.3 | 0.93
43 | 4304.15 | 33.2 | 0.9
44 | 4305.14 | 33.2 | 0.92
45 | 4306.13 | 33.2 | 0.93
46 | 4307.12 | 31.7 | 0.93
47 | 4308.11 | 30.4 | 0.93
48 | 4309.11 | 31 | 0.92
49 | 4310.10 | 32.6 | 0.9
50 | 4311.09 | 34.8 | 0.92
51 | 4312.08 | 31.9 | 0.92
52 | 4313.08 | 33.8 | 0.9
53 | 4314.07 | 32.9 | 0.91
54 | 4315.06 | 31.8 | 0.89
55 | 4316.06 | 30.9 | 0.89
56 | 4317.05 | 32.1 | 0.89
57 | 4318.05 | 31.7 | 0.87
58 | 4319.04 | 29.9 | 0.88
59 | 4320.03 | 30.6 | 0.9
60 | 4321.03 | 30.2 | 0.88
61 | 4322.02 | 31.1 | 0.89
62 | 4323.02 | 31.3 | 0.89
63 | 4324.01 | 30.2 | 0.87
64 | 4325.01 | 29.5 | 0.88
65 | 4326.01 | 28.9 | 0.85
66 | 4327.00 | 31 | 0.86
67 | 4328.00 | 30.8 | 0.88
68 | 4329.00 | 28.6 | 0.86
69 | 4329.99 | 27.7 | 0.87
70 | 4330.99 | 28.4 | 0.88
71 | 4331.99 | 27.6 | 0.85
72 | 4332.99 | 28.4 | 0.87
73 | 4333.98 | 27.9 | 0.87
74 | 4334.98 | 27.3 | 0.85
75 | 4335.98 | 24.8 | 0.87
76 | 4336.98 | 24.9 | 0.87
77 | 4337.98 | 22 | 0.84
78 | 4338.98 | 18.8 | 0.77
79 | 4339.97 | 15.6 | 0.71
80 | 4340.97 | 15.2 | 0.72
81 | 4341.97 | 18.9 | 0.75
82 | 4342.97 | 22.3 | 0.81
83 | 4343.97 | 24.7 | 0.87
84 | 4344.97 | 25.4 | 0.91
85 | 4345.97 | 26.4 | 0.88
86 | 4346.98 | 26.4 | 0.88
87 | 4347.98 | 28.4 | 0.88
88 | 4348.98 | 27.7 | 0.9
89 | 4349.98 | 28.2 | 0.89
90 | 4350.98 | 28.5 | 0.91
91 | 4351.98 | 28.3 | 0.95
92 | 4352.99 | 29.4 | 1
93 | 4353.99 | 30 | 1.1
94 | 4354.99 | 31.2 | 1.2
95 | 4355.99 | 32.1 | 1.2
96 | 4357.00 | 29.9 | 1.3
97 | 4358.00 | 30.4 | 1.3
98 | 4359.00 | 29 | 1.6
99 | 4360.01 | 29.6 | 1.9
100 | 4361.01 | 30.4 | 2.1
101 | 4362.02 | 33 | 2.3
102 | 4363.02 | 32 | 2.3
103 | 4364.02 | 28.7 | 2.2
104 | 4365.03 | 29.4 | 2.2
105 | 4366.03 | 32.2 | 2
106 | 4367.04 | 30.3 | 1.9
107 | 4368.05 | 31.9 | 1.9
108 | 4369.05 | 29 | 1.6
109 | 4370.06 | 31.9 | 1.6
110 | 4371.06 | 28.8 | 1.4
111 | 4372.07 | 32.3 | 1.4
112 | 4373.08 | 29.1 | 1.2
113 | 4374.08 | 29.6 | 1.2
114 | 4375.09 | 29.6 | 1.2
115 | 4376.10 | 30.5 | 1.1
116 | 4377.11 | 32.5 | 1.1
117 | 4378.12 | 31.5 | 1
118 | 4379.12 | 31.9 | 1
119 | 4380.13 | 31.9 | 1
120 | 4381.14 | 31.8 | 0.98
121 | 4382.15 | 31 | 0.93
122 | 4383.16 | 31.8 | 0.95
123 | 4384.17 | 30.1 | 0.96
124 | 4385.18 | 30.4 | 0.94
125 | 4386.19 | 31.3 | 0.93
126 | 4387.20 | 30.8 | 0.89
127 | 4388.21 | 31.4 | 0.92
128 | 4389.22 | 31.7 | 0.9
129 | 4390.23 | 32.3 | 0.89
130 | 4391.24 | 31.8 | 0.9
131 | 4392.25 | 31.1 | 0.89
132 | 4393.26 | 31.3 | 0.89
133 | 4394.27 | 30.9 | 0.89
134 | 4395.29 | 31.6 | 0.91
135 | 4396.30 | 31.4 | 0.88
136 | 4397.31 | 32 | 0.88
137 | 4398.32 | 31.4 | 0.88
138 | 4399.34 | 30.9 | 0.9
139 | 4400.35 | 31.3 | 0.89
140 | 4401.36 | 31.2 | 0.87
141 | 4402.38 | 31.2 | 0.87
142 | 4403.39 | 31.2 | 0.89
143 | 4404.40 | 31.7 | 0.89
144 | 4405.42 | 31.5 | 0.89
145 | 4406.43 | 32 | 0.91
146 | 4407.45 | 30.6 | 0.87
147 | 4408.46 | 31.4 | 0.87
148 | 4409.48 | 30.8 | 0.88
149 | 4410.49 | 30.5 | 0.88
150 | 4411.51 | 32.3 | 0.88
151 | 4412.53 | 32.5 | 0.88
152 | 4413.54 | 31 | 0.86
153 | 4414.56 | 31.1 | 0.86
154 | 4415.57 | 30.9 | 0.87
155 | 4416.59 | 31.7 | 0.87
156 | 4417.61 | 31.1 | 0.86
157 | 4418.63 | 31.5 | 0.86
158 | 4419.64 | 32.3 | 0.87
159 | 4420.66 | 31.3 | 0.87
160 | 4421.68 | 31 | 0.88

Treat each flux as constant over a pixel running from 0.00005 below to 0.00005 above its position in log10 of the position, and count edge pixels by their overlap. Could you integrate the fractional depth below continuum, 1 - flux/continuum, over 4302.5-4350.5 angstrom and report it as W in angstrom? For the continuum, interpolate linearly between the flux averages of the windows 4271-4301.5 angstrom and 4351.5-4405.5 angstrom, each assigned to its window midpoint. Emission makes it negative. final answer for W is 4.67 angstrom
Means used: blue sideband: 32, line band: 28.5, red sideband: 30.9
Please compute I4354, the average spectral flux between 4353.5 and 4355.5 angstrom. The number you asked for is 30.7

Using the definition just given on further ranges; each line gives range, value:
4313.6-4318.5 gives 31.8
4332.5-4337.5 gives 26.6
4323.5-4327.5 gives 29.9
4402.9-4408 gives 31.4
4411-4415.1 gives 31.7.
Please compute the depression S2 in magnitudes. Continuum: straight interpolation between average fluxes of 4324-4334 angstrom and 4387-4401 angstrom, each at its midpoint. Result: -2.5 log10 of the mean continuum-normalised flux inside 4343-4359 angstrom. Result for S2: 0.06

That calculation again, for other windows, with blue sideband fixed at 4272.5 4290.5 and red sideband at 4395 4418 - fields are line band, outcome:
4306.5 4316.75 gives -0.01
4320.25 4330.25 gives 0.07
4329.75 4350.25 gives 0.28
